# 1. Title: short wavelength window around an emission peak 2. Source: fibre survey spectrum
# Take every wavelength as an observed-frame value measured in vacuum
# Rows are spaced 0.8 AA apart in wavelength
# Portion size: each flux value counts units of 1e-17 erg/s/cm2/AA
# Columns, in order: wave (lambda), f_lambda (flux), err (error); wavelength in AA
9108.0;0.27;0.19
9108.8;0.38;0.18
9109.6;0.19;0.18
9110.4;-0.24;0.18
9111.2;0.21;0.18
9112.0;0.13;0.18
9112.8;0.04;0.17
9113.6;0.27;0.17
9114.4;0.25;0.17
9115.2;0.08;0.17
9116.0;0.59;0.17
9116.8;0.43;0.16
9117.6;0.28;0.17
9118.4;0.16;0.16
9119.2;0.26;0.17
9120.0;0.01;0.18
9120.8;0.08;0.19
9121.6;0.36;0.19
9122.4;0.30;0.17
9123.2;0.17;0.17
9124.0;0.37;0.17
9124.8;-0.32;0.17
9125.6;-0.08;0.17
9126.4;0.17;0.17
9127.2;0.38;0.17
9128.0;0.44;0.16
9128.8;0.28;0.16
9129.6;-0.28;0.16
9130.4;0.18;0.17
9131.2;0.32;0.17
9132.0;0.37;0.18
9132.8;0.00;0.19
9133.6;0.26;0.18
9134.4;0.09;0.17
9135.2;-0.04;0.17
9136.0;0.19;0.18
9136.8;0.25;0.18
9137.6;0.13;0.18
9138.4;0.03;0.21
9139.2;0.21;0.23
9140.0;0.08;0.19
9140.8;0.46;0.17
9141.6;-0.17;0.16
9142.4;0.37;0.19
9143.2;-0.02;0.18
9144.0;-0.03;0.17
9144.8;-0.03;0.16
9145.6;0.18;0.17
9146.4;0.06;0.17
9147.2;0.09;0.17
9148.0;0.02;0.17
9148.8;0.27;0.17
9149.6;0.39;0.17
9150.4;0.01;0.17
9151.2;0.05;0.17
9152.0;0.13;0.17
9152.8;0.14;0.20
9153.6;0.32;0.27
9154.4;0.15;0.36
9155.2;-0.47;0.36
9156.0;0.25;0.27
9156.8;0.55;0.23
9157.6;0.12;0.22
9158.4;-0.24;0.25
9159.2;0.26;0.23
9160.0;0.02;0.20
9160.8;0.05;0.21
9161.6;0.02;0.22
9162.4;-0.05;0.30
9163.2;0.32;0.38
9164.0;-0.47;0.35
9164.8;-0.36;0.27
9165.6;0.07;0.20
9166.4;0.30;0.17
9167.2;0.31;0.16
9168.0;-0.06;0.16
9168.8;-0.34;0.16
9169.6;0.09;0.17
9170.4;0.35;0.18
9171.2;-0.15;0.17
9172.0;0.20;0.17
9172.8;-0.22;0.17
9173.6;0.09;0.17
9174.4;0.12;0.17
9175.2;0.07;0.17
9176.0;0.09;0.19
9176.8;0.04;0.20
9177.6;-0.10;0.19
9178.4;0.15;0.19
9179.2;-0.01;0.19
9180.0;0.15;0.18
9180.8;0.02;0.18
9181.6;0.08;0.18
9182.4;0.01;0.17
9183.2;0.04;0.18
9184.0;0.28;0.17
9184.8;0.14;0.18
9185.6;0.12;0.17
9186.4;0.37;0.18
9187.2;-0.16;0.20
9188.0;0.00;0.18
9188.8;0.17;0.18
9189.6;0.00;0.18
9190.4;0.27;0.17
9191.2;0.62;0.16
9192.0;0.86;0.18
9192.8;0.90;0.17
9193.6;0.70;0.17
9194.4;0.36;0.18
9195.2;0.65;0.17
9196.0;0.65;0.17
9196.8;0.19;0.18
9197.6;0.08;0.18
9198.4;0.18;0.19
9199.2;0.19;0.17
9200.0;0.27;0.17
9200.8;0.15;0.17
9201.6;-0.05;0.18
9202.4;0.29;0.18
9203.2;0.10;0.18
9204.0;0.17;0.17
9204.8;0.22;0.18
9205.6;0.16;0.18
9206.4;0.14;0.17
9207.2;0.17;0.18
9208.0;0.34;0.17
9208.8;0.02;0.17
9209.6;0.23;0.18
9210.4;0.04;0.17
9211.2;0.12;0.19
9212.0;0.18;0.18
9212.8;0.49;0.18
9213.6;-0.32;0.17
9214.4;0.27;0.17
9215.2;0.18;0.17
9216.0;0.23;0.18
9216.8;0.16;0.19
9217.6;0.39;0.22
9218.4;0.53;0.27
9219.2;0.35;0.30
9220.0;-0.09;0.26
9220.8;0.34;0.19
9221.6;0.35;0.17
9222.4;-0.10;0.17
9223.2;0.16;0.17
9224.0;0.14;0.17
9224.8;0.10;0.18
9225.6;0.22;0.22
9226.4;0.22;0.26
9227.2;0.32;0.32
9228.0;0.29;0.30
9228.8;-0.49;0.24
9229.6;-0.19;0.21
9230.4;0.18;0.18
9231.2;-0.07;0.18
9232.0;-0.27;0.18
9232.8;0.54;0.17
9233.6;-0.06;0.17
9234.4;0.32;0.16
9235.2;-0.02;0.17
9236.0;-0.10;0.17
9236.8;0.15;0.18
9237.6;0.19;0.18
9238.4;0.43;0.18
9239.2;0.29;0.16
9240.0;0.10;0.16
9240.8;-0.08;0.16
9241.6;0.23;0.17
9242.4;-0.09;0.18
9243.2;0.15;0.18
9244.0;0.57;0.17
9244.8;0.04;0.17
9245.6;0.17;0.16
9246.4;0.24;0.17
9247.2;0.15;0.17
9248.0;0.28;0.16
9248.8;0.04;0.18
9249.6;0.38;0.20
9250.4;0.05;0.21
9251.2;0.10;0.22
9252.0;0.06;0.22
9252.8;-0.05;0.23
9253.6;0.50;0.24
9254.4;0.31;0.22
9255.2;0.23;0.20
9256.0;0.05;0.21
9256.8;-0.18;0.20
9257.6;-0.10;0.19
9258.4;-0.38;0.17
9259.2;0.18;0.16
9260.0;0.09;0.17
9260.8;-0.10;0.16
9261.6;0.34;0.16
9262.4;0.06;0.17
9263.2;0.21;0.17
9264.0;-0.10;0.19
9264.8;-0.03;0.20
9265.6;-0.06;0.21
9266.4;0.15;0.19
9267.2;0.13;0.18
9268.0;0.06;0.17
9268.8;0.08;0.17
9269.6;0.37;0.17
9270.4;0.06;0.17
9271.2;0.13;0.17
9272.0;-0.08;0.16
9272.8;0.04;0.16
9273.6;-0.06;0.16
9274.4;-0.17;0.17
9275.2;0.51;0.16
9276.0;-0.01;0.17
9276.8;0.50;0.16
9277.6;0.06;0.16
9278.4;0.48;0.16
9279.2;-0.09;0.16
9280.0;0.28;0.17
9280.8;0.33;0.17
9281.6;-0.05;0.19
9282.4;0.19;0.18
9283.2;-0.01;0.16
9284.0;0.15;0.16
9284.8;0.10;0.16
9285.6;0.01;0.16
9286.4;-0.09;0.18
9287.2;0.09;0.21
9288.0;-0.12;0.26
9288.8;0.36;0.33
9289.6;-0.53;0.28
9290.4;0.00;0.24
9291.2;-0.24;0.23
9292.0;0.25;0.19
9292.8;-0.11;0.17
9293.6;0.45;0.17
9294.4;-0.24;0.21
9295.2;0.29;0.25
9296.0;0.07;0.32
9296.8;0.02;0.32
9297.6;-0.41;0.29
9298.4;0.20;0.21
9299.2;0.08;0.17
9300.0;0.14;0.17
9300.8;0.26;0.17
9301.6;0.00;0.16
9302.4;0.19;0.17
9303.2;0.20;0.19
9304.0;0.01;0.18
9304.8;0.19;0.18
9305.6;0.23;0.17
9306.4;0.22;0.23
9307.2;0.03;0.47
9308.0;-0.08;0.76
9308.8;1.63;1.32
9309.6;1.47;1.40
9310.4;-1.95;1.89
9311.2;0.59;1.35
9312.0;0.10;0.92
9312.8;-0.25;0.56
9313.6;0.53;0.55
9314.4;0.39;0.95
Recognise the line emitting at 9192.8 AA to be [O III] 5007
